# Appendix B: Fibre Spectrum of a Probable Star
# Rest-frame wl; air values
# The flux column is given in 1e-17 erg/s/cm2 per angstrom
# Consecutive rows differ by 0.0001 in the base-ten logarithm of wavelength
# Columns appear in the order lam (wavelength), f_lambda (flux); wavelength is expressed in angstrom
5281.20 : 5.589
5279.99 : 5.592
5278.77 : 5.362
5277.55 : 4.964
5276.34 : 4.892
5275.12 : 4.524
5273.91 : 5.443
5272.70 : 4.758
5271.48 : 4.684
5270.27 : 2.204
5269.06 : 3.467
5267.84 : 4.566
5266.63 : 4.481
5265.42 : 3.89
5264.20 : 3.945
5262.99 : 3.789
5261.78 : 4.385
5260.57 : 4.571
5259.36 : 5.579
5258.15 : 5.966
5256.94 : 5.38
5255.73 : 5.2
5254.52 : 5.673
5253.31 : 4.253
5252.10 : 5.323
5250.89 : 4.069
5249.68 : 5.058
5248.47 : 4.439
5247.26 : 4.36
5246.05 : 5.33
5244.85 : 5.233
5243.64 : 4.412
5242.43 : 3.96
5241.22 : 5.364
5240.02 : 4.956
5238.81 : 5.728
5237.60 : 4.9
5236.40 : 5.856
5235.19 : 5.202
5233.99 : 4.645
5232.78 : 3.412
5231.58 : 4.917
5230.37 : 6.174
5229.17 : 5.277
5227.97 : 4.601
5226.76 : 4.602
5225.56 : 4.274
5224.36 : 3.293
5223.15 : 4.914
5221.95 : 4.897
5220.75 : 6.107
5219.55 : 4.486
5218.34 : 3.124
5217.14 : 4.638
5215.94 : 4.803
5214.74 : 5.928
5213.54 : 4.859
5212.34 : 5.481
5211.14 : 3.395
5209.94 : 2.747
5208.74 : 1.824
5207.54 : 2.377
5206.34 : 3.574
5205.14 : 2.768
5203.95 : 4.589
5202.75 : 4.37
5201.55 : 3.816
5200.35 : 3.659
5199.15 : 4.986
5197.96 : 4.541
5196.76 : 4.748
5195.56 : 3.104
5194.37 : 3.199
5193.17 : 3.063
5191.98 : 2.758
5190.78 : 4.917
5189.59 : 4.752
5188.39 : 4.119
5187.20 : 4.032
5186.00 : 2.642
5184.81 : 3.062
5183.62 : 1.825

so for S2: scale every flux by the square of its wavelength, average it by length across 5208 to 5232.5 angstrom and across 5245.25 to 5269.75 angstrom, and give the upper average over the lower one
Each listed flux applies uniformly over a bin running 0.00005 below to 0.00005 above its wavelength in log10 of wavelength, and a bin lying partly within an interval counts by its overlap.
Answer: 1.06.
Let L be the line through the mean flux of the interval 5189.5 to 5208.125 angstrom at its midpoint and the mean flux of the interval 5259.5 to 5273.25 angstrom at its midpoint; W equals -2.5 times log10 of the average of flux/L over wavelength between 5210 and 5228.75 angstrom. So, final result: -0.17 mag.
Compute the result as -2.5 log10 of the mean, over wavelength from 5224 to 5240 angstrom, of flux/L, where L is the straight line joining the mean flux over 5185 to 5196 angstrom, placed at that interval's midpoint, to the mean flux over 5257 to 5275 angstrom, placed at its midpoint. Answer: -0.19 mag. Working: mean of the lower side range 3.61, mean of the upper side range 4.44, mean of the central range 4.87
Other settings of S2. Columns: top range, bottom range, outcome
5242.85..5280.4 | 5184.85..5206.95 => 1.25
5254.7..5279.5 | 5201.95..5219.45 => 1.21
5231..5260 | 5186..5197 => 1.35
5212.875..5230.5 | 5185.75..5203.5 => 1.22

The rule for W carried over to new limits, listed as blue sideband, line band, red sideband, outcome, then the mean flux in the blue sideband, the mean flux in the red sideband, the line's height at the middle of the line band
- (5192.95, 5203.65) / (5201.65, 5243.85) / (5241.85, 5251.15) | -0.03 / 3.99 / 4.63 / 4.31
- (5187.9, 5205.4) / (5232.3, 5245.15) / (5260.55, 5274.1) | -0.20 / 3.98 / 4.13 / 4.07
